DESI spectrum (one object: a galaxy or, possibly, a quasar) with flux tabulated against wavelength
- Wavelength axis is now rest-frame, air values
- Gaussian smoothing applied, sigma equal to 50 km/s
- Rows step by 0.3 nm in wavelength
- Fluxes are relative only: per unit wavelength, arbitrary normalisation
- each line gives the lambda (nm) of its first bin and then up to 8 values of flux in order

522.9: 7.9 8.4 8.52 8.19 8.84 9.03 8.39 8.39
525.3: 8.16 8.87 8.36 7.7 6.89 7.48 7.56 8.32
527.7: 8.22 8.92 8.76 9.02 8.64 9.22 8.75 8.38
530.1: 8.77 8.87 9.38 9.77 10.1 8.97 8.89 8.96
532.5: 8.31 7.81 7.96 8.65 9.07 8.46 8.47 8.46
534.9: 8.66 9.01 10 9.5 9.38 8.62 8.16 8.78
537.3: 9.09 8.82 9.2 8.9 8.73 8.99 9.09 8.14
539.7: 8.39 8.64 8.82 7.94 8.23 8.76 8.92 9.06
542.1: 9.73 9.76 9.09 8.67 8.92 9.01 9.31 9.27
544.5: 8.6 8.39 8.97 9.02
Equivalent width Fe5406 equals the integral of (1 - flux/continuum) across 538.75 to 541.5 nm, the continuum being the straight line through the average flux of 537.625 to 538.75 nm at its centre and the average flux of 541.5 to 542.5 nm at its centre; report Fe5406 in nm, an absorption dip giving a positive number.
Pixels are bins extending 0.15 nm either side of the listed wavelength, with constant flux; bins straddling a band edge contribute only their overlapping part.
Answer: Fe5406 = 0.18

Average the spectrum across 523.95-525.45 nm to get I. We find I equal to 8.56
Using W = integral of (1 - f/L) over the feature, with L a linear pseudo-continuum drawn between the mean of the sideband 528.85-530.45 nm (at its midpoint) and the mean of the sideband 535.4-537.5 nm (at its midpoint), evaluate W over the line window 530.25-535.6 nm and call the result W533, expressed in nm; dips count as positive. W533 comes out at 0.02 nm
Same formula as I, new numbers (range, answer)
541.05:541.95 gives 8.91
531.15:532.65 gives 9.05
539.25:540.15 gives 8.39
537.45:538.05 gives 9.01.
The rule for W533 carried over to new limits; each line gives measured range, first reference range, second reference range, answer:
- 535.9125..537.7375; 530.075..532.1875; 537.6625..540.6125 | 0.011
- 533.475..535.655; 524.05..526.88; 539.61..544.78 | -0.075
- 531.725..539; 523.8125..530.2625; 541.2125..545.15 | -0.043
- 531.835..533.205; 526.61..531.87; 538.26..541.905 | 0.056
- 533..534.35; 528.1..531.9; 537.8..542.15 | 0.058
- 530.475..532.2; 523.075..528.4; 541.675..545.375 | -0.169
